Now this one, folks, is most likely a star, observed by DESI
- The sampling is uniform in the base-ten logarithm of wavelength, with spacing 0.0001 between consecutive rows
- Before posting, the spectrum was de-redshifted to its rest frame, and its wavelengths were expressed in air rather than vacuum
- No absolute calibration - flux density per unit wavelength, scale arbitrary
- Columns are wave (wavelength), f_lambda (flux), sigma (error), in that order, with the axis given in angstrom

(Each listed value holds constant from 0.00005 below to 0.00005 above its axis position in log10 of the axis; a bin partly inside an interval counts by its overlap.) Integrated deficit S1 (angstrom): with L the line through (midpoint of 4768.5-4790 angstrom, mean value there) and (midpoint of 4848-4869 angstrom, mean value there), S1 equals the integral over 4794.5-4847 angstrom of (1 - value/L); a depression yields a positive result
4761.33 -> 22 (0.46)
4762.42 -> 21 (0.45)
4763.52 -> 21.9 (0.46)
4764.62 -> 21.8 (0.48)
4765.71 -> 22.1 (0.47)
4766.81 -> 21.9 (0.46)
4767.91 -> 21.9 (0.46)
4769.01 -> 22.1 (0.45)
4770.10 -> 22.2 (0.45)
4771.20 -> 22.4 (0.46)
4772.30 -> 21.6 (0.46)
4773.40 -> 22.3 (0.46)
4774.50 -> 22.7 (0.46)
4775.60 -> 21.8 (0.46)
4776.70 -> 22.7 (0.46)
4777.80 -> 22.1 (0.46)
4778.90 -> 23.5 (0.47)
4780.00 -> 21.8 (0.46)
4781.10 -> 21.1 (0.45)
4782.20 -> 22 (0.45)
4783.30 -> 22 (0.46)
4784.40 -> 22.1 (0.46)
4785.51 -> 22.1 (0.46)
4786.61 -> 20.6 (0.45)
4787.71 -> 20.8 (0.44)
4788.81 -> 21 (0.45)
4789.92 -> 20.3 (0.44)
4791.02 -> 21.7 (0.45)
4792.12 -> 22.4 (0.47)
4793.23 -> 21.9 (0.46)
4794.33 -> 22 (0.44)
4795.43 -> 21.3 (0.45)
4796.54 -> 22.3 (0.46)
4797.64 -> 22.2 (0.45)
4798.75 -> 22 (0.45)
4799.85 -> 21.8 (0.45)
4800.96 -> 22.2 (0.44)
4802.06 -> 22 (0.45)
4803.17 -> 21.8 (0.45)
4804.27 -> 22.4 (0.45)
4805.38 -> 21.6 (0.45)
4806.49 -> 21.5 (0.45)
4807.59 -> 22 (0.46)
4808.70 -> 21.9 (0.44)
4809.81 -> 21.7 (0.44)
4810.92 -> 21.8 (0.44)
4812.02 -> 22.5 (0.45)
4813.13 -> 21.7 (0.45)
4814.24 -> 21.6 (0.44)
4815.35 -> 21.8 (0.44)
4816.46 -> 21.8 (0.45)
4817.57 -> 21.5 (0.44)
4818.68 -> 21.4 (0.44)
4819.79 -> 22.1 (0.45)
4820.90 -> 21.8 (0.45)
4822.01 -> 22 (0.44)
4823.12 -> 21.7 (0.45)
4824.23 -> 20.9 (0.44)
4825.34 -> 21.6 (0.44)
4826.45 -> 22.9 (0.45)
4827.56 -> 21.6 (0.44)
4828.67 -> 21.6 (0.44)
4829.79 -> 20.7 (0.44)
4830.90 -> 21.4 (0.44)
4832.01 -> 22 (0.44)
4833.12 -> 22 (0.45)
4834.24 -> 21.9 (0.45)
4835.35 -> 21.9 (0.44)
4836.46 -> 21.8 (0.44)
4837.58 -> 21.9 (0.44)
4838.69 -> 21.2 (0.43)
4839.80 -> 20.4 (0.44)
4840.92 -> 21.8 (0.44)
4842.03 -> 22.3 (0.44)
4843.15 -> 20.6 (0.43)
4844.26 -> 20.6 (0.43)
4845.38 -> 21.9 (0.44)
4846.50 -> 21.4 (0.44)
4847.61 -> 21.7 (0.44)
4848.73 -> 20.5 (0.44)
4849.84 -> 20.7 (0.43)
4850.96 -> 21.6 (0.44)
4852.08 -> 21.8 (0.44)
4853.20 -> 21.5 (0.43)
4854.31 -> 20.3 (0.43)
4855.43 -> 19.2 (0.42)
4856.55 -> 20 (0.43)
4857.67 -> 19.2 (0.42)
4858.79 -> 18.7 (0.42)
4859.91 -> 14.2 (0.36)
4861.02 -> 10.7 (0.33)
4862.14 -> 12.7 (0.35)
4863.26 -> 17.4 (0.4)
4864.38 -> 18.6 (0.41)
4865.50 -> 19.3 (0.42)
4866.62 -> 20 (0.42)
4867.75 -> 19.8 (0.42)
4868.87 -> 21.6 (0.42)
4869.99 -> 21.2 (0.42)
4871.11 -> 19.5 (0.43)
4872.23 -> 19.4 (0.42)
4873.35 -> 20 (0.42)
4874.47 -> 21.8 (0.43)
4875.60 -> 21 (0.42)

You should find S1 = -3.8 angstrom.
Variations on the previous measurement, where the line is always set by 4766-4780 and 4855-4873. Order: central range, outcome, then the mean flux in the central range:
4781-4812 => -0.8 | 21.8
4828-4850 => -2.4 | 21.4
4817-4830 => -1.1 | 21.7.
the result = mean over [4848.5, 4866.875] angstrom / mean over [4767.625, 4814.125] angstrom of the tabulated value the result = 0.8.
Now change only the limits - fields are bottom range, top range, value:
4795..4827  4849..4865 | 0.84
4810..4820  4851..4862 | 0.84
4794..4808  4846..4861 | 0.90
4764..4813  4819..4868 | 0.93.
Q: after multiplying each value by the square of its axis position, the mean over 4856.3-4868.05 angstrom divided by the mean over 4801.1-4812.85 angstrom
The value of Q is 0.80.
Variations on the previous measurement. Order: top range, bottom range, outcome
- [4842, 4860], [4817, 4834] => 0.95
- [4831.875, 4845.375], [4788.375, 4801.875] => 1.01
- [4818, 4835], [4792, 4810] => 1.00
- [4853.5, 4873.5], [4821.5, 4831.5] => 0.87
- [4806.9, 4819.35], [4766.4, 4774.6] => 1.00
